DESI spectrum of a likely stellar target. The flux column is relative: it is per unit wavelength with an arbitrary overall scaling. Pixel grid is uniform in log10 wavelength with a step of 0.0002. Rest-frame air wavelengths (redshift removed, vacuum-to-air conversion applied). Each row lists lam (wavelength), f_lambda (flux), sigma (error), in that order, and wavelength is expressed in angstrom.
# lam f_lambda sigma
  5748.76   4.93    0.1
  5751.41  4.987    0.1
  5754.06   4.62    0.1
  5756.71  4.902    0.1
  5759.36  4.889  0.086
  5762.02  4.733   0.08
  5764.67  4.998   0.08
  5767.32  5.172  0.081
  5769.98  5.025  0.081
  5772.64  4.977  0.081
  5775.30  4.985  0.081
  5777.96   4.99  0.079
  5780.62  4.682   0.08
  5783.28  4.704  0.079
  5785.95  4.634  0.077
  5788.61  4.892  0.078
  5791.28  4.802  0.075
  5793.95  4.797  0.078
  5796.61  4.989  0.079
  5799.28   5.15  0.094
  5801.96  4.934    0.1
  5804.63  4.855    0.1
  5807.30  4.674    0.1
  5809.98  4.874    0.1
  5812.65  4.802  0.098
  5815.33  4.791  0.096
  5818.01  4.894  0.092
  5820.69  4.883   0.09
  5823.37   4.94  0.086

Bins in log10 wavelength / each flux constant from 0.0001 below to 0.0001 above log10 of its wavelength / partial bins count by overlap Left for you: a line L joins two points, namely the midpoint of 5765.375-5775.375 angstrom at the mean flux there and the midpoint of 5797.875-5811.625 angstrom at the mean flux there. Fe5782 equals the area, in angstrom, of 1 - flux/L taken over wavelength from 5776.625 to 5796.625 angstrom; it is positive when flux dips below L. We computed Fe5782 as 0.7 angstrom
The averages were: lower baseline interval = 5.04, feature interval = 4.8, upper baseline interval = 4.9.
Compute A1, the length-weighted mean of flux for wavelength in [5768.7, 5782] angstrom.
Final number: 4.93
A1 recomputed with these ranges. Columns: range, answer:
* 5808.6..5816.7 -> 4.82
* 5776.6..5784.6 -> 4.8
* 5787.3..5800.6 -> 4.93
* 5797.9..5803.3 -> 5.04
